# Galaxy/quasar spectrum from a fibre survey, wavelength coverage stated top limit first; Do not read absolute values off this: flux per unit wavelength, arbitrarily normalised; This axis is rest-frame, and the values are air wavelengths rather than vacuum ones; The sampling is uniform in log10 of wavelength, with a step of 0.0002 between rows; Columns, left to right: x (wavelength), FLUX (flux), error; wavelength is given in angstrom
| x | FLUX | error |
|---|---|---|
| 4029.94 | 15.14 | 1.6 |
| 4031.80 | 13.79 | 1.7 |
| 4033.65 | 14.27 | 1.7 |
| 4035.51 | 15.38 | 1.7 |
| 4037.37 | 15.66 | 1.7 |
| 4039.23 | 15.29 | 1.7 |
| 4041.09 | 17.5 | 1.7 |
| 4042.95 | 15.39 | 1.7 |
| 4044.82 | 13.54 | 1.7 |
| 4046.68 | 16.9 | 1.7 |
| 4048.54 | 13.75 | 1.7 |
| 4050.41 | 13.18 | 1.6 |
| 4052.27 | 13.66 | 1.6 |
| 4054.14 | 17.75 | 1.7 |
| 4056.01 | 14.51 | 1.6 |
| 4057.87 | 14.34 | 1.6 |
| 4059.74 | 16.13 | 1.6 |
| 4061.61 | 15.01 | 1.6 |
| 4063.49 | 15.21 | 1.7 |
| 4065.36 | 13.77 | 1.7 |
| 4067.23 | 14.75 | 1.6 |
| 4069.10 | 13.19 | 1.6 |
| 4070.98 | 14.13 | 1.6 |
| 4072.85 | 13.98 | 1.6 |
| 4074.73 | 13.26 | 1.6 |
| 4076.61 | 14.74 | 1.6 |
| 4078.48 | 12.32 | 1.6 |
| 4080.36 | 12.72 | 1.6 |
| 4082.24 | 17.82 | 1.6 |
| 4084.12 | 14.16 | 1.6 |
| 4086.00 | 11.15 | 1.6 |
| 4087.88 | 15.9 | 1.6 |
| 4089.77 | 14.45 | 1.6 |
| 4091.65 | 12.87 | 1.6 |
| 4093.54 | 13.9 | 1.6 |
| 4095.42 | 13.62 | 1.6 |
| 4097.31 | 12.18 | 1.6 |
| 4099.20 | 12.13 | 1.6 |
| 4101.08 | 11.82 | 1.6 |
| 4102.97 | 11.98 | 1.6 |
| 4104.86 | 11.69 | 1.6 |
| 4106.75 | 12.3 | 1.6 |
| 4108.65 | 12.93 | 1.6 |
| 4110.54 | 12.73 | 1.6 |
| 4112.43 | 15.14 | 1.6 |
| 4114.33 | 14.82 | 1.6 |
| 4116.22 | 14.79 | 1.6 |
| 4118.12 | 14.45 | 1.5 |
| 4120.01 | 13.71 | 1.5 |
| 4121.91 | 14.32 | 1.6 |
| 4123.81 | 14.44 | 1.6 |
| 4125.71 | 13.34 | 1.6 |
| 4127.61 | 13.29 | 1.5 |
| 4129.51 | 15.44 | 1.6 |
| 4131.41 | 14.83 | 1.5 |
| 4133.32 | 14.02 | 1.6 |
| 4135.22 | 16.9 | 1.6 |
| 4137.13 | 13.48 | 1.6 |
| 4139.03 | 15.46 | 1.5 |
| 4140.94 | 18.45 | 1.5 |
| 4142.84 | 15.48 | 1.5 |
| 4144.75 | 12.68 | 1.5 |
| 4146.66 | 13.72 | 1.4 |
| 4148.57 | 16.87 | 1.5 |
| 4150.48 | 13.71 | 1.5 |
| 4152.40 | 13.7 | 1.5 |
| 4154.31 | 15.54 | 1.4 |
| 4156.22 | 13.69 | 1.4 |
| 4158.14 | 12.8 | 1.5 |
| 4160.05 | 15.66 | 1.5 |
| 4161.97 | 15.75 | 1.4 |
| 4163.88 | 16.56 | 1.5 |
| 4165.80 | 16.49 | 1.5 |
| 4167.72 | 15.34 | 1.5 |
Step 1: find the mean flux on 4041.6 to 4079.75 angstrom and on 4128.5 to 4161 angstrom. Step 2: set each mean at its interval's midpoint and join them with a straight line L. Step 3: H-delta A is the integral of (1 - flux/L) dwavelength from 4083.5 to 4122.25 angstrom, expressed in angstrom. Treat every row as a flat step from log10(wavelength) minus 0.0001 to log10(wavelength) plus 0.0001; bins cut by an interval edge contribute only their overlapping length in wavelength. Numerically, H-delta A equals 3.5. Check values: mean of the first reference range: 14.5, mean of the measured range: 13.4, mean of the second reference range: 14.8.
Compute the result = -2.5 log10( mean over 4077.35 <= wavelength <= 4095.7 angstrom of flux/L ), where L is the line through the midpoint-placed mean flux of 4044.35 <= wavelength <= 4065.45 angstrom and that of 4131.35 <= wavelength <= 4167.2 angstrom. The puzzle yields 0.08 mag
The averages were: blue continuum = 14.9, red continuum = 15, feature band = 13.9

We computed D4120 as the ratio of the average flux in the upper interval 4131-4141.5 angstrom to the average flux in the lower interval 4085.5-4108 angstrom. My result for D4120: 1.20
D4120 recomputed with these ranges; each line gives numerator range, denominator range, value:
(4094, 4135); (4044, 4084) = 0.94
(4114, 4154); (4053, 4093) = 1.02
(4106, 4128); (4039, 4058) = 0.92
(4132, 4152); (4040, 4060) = 0.99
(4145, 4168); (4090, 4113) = 1.17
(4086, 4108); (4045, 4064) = 0.86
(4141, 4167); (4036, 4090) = 1.02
